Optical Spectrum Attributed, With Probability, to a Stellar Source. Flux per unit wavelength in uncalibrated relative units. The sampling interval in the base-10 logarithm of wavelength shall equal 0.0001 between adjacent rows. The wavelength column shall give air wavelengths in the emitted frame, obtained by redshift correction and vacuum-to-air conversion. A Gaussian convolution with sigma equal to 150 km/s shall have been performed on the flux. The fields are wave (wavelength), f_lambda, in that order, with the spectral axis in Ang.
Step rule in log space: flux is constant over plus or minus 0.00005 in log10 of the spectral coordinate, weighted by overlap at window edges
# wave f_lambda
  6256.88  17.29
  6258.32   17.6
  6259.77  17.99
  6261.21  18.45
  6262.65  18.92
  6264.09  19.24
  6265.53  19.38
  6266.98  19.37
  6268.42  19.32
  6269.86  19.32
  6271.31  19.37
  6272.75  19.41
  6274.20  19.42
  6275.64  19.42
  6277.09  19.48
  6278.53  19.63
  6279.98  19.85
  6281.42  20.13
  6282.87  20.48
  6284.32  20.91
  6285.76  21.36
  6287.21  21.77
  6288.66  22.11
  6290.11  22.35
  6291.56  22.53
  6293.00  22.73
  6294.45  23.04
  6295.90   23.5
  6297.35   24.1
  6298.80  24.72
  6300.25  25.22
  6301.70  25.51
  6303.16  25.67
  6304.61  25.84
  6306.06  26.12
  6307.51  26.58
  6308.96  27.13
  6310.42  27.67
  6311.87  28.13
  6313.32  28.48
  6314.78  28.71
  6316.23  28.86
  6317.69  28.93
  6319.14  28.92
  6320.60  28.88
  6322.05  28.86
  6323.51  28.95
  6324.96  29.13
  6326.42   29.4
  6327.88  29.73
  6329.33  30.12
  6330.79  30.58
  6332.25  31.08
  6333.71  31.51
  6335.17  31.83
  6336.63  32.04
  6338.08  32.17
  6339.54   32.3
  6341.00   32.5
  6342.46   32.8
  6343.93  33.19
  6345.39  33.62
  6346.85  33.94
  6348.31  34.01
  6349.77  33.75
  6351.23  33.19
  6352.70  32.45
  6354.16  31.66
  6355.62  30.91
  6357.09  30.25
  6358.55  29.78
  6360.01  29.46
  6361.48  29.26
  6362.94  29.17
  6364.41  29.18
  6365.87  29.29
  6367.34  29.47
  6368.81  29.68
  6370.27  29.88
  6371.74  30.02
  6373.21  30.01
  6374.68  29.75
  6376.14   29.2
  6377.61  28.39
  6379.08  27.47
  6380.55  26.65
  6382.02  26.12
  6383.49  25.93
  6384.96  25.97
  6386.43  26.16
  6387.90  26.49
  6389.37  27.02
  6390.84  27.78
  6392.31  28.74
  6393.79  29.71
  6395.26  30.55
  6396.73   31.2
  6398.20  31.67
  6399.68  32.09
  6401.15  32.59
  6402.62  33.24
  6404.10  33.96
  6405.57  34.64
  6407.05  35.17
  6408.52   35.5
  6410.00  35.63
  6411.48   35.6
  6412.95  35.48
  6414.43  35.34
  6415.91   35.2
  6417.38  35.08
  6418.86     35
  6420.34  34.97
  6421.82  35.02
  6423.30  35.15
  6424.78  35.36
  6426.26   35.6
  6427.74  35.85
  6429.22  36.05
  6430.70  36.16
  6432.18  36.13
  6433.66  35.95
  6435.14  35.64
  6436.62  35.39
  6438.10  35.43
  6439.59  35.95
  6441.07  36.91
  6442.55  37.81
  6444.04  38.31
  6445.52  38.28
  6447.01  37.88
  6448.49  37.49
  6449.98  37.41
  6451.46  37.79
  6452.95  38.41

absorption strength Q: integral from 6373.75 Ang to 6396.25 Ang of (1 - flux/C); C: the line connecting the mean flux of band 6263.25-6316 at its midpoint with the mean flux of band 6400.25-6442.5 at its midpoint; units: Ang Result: 2.9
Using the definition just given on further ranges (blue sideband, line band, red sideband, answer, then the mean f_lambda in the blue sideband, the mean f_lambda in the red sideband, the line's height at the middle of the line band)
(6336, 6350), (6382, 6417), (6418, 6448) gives 3.5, 33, 36.1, 35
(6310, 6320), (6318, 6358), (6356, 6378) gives -3.3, 28.6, 29.6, 29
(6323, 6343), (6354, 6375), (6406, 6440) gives 1.8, 31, 35.5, 32.6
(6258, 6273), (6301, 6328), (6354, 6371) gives -3.9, 19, 29.8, 24.4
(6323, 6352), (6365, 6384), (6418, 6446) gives 2.7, 31.8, 36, 33.5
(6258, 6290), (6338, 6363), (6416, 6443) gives -4.0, 19.8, 35.7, 27.6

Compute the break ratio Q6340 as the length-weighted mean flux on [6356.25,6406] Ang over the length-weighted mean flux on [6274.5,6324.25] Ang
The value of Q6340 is 1.20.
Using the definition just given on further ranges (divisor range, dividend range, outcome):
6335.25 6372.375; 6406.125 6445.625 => 1.14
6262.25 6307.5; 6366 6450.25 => 1.51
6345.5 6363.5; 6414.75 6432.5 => 1.12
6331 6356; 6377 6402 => 0.88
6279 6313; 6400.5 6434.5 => 1.48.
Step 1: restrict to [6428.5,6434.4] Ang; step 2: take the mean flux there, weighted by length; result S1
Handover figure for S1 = 36.1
